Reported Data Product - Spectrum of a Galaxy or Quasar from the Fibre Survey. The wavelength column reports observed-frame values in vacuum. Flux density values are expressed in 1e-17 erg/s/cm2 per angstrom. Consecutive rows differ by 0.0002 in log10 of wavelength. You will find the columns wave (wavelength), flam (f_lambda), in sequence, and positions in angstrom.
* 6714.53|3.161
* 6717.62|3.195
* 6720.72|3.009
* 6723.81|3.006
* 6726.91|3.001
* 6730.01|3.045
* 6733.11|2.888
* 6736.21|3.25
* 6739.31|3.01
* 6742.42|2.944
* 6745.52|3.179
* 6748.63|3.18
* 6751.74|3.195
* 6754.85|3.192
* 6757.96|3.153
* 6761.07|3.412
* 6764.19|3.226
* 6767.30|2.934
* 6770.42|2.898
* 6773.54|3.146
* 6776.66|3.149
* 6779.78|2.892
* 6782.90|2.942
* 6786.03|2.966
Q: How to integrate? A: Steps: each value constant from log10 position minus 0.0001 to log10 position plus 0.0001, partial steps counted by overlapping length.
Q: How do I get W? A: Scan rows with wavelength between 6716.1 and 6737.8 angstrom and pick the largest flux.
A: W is 3.25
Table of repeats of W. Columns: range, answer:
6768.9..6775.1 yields 3.146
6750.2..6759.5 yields 3.195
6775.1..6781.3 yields 3.149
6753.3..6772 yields 3.412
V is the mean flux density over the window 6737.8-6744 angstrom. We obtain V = 2.98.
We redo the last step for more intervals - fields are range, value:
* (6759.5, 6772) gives 3.12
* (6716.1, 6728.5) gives 3.05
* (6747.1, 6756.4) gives 3.19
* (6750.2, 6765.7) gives 3.24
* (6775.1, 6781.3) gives 3.02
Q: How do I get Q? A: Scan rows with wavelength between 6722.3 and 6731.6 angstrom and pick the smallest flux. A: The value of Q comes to 3.001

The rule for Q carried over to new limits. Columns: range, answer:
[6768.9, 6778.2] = 2.898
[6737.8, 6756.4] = 2.944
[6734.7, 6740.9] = 3.01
